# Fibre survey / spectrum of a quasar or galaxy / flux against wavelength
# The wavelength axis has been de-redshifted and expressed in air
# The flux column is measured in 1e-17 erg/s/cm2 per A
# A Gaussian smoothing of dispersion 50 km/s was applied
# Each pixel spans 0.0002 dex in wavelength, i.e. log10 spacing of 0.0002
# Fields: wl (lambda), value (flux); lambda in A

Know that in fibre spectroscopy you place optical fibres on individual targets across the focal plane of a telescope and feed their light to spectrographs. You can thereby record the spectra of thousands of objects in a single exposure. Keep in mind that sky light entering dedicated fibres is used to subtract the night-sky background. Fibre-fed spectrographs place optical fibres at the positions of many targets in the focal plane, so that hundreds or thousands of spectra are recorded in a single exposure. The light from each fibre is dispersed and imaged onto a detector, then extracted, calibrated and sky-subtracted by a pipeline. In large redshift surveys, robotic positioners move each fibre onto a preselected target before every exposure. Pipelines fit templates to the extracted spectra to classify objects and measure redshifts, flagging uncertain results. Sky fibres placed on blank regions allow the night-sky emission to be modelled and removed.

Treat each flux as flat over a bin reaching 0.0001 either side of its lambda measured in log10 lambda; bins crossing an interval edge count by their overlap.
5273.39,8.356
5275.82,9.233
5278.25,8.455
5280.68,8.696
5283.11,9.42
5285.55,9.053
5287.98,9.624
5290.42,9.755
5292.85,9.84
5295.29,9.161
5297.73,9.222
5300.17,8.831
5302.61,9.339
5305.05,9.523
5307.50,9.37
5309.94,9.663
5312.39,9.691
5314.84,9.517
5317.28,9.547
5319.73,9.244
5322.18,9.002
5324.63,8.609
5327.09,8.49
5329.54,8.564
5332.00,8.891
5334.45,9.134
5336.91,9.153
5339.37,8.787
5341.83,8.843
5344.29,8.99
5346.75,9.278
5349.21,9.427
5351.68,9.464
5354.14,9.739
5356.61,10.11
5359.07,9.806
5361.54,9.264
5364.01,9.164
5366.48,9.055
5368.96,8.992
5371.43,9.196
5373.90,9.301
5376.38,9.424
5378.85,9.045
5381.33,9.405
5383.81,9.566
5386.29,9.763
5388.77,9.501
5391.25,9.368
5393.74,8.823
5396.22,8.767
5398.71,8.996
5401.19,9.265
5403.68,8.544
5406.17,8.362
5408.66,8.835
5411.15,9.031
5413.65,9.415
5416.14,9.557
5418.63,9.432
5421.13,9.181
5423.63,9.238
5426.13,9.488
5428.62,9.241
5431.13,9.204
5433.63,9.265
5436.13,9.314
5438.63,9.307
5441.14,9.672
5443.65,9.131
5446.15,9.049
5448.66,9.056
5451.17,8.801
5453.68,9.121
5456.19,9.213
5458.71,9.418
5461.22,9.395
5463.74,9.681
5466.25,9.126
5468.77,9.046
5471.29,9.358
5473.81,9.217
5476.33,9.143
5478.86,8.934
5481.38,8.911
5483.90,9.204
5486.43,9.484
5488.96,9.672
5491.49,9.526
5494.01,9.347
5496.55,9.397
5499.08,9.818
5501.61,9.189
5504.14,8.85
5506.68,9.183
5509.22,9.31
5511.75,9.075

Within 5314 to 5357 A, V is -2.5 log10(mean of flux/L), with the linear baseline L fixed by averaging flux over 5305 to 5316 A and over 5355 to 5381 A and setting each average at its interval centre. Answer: 0.04 mag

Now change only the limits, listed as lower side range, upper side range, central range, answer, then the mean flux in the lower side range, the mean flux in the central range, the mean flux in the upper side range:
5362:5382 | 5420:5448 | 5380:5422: 0.01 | 9.19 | 9.16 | 9.28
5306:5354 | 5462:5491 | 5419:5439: -0.01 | 9.16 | 9.29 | 9.26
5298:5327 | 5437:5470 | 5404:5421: 0.02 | 9.27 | 9.08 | 9.23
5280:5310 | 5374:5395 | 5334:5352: 0.03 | 9.35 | 9.11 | 9.36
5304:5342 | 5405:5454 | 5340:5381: -0.02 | 9.13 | 9.31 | 9.19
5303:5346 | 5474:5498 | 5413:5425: -0.02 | 9.12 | 9.36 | 9.29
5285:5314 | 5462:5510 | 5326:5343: 0.07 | 9.43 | 8.84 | 9.28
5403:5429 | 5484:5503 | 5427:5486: 0.01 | 9.13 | 9.22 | 9.47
